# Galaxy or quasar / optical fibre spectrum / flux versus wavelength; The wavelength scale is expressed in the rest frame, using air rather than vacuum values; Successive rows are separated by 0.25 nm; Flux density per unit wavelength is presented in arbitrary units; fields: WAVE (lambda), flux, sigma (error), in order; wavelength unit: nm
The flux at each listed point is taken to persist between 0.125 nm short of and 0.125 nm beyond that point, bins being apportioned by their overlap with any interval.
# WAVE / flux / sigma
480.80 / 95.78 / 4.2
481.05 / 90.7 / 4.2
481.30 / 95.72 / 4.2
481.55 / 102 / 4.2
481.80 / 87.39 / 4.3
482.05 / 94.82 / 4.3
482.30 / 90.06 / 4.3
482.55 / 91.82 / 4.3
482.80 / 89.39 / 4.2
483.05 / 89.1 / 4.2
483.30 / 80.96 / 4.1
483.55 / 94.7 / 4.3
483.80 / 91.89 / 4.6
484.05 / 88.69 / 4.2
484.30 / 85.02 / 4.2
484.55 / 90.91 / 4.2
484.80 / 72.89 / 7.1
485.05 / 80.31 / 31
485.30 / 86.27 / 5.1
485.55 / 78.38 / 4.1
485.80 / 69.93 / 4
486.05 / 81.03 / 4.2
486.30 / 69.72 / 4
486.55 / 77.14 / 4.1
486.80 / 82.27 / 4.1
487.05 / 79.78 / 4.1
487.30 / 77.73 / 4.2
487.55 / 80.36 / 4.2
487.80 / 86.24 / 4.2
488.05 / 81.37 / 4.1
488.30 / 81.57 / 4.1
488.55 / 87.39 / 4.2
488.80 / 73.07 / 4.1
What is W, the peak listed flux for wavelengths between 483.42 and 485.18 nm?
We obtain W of 94.7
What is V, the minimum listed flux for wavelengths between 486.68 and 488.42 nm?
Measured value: 77.73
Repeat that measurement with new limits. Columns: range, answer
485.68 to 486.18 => 69.93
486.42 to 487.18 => 77.14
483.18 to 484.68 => 80.96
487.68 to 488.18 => 81.37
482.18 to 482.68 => 90.06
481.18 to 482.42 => 87.39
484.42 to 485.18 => 72.89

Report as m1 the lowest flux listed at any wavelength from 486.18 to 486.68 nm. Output 69.72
